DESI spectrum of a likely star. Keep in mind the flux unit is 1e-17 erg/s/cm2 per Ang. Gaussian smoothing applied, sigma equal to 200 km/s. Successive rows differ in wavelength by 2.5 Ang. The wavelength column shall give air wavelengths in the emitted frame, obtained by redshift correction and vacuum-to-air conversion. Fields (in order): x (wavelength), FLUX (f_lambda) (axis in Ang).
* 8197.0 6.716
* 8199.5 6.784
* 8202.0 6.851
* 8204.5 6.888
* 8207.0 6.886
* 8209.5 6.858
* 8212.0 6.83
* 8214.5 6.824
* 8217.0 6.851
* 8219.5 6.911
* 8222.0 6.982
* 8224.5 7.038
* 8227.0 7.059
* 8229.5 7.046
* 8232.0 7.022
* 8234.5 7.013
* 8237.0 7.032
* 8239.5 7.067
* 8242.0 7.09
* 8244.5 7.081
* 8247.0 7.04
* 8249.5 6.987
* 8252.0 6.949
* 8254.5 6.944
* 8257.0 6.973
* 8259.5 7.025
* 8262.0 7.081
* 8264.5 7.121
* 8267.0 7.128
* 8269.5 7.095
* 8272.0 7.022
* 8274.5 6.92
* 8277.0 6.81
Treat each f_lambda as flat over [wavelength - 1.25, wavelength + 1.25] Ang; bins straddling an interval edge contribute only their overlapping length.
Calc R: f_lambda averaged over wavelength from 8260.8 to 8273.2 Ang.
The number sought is 7.09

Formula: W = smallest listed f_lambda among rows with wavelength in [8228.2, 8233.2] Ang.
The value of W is 7.022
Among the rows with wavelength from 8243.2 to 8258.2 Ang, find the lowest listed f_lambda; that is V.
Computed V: 6.944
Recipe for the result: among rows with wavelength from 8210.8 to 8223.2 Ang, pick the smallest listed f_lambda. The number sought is 6.824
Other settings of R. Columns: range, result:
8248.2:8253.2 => 6.97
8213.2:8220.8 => 6.86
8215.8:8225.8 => 6.95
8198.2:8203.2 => 6.82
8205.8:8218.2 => 6.85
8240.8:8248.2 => 7.07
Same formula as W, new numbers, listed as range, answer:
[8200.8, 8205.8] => 6.851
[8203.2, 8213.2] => 6.83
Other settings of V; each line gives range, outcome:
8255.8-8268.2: 6.973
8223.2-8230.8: 7.038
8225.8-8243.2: 7.013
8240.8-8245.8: 7.081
